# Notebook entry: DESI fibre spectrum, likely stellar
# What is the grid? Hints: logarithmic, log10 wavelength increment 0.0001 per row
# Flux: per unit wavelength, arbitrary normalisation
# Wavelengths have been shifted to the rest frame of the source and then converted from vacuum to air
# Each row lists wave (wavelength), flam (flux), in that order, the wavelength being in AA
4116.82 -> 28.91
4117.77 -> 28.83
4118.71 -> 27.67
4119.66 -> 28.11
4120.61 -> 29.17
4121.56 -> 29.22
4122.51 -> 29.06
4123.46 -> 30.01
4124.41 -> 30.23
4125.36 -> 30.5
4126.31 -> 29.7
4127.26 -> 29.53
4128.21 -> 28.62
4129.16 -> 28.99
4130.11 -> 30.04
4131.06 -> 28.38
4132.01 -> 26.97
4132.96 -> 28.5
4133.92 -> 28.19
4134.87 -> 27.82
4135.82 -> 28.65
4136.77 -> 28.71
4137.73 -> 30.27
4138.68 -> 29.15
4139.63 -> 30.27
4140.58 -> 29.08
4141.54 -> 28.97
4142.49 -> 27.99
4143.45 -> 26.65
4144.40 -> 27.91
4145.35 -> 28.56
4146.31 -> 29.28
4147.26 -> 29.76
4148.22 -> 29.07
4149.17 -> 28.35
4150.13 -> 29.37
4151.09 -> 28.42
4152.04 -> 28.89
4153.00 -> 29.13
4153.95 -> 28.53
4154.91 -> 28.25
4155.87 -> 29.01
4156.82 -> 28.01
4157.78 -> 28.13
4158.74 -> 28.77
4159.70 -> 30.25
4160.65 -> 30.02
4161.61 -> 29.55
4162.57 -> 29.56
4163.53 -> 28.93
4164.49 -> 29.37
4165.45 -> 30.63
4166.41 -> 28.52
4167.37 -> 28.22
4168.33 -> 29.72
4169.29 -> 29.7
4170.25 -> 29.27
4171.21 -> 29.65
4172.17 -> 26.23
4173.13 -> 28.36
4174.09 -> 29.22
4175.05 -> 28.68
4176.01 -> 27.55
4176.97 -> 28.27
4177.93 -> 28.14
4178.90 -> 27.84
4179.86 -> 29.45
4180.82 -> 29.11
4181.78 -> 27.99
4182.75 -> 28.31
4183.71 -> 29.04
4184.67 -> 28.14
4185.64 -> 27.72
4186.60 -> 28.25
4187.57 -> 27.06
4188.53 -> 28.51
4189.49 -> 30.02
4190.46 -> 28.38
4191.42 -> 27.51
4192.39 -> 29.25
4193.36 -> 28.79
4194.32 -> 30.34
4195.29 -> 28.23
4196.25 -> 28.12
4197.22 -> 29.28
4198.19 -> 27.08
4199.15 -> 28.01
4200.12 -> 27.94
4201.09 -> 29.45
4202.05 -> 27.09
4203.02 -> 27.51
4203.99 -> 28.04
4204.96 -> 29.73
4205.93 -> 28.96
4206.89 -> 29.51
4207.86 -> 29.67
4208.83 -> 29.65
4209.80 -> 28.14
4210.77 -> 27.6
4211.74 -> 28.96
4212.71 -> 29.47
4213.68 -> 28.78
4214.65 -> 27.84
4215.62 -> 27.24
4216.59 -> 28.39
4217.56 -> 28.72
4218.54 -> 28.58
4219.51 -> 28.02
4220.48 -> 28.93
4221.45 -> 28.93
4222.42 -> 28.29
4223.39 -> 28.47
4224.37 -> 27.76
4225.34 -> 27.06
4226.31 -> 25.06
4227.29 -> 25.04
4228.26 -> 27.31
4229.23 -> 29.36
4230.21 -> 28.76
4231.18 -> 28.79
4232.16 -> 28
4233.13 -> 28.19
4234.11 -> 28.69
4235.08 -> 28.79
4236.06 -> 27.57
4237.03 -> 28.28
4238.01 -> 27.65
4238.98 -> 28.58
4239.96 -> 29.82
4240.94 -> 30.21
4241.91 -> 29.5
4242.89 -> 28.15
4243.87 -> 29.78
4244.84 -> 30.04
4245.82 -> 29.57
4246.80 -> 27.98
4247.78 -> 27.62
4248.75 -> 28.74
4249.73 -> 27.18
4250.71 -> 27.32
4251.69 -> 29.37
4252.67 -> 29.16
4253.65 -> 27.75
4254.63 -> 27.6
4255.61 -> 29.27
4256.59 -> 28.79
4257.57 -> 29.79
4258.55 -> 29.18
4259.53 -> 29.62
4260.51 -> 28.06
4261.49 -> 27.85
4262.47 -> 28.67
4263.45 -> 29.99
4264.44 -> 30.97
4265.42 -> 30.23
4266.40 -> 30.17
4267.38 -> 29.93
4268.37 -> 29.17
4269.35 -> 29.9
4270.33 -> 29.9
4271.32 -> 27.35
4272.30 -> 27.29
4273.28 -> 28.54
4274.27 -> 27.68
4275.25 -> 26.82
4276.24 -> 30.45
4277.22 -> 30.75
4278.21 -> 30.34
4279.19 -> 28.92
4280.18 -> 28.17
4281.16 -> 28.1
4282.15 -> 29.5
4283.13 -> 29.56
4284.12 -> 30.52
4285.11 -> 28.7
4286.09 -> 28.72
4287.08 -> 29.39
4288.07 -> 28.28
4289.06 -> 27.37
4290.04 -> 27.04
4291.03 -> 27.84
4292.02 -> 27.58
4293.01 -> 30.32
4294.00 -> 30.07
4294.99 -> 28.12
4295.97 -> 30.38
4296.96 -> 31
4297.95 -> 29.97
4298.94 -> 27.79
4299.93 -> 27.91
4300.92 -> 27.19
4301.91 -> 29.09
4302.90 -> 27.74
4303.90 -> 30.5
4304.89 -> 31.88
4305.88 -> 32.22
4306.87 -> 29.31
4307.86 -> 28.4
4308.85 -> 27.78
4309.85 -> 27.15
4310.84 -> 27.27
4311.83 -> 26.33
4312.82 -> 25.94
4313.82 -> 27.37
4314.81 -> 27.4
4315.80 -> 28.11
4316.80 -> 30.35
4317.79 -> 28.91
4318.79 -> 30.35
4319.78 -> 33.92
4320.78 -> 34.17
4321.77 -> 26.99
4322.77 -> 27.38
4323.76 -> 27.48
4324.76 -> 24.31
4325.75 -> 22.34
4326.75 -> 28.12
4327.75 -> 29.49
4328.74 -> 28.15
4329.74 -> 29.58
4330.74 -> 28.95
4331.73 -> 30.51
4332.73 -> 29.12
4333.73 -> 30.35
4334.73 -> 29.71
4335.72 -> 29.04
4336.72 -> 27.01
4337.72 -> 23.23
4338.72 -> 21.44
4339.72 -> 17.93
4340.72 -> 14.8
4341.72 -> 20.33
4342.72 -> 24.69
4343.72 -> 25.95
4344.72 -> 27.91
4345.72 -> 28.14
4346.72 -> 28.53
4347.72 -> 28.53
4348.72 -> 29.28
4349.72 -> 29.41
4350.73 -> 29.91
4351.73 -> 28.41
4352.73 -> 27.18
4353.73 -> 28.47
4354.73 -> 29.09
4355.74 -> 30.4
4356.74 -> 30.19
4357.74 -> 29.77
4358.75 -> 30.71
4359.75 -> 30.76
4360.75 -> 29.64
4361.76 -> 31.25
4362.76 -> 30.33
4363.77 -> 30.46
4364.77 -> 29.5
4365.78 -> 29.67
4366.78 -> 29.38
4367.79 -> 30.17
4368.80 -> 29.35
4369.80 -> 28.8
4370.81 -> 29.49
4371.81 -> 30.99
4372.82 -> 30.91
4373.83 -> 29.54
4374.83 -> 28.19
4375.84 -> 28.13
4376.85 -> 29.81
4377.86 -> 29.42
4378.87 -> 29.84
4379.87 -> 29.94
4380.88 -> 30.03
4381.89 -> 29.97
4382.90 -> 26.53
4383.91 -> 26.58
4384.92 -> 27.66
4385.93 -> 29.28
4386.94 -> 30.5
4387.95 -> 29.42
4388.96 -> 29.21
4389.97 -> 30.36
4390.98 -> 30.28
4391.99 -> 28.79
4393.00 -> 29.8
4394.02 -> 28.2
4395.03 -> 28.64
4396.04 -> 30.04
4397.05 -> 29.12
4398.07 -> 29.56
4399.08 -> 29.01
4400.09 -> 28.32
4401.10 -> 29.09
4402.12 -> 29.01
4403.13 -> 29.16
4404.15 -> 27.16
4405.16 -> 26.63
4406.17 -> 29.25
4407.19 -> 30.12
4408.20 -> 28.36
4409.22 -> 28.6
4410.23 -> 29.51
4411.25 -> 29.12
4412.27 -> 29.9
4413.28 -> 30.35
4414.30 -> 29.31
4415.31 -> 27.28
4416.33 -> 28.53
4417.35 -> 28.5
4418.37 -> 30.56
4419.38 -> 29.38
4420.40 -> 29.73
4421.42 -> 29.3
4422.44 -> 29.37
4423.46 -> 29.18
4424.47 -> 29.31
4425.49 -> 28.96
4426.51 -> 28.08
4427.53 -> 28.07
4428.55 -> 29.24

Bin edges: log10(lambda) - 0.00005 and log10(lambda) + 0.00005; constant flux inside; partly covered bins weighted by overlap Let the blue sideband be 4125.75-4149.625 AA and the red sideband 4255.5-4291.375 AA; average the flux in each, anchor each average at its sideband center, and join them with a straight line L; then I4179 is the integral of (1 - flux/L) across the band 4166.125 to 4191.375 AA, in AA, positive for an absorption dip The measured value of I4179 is 0.3 AA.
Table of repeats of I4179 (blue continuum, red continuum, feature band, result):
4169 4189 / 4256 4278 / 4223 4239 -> 0.6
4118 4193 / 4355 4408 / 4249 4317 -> 0.7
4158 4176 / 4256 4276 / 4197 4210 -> 0.2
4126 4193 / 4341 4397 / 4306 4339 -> 0.9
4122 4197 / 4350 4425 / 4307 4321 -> 0.2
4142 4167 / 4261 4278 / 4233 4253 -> 0.3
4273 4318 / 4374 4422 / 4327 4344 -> 1.7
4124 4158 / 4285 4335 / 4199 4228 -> 0.6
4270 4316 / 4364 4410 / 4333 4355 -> 2.0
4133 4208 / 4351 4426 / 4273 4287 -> 0.0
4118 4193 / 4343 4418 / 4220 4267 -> 0.6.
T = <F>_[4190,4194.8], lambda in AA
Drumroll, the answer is 28.9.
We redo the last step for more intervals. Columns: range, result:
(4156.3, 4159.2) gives 28.3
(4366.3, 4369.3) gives 29.6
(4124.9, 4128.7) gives 29.6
